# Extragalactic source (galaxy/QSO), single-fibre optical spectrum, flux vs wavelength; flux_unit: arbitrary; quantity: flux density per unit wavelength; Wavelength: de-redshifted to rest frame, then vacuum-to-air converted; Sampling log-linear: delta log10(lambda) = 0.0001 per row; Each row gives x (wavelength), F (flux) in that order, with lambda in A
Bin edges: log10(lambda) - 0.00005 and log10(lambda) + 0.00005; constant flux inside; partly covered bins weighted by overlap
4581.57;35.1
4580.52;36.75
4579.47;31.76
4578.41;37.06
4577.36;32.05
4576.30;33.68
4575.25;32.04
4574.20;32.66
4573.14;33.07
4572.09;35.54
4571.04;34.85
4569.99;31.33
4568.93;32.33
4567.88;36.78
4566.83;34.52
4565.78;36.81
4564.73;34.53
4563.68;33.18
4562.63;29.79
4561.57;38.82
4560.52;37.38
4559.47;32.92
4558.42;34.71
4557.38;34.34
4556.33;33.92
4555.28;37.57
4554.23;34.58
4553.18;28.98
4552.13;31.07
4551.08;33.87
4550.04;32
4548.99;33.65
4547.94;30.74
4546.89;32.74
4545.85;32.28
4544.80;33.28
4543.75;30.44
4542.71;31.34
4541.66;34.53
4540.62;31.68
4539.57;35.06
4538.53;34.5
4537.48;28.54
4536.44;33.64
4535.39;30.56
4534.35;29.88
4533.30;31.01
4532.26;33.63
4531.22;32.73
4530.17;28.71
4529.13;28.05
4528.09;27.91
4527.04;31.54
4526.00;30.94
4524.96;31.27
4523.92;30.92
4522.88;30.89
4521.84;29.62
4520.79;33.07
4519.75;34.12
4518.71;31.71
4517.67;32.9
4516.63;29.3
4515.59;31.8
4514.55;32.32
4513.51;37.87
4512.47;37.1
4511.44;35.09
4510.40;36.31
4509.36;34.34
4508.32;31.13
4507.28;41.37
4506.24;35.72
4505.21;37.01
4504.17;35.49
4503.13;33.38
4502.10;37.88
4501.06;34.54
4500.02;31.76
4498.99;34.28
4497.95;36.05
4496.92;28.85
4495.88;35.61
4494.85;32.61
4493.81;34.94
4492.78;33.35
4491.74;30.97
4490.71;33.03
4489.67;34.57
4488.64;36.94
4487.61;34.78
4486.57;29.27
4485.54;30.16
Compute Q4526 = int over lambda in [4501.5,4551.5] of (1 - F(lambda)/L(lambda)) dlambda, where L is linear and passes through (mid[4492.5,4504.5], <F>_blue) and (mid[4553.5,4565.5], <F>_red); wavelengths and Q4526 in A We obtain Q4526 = 2.2 A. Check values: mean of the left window 34.1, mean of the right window 34.6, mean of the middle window 32.8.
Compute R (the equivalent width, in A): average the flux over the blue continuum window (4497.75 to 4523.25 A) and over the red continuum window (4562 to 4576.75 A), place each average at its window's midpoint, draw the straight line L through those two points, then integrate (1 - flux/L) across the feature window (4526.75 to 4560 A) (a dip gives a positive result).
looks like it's 1.7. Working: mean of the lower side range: 34.2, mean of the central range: 32.2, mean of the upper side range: 33.7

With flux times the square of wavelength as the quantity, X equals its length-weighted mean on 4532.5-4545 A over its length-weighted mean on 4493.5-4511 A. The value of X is 0.94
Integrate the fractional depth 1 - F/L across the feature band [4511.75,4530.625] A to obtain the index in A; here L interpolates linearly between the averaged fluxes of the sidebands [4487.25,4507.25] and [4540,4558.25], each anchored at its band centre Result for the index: 1.1 A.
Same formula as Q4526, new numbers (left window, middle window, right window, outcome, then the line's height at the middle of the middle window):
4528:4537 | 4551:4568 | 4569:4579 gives -0.90 A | 32.6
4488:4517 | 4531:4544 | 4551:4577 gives 0.77 A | 34.2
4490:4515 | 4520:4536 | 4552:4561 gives 1.66 A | 34.4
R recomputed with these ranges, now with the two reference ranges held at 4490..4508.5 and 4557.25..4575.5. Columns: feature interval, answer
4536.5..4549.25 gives 0.7 A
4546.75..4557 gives 0.4 A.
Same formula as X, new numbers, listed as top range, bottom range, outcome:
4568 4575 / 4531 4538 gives 1.08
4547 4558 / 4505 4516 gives 0.95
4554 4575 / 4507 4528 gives 1.07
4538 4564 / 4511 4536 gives 1.06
